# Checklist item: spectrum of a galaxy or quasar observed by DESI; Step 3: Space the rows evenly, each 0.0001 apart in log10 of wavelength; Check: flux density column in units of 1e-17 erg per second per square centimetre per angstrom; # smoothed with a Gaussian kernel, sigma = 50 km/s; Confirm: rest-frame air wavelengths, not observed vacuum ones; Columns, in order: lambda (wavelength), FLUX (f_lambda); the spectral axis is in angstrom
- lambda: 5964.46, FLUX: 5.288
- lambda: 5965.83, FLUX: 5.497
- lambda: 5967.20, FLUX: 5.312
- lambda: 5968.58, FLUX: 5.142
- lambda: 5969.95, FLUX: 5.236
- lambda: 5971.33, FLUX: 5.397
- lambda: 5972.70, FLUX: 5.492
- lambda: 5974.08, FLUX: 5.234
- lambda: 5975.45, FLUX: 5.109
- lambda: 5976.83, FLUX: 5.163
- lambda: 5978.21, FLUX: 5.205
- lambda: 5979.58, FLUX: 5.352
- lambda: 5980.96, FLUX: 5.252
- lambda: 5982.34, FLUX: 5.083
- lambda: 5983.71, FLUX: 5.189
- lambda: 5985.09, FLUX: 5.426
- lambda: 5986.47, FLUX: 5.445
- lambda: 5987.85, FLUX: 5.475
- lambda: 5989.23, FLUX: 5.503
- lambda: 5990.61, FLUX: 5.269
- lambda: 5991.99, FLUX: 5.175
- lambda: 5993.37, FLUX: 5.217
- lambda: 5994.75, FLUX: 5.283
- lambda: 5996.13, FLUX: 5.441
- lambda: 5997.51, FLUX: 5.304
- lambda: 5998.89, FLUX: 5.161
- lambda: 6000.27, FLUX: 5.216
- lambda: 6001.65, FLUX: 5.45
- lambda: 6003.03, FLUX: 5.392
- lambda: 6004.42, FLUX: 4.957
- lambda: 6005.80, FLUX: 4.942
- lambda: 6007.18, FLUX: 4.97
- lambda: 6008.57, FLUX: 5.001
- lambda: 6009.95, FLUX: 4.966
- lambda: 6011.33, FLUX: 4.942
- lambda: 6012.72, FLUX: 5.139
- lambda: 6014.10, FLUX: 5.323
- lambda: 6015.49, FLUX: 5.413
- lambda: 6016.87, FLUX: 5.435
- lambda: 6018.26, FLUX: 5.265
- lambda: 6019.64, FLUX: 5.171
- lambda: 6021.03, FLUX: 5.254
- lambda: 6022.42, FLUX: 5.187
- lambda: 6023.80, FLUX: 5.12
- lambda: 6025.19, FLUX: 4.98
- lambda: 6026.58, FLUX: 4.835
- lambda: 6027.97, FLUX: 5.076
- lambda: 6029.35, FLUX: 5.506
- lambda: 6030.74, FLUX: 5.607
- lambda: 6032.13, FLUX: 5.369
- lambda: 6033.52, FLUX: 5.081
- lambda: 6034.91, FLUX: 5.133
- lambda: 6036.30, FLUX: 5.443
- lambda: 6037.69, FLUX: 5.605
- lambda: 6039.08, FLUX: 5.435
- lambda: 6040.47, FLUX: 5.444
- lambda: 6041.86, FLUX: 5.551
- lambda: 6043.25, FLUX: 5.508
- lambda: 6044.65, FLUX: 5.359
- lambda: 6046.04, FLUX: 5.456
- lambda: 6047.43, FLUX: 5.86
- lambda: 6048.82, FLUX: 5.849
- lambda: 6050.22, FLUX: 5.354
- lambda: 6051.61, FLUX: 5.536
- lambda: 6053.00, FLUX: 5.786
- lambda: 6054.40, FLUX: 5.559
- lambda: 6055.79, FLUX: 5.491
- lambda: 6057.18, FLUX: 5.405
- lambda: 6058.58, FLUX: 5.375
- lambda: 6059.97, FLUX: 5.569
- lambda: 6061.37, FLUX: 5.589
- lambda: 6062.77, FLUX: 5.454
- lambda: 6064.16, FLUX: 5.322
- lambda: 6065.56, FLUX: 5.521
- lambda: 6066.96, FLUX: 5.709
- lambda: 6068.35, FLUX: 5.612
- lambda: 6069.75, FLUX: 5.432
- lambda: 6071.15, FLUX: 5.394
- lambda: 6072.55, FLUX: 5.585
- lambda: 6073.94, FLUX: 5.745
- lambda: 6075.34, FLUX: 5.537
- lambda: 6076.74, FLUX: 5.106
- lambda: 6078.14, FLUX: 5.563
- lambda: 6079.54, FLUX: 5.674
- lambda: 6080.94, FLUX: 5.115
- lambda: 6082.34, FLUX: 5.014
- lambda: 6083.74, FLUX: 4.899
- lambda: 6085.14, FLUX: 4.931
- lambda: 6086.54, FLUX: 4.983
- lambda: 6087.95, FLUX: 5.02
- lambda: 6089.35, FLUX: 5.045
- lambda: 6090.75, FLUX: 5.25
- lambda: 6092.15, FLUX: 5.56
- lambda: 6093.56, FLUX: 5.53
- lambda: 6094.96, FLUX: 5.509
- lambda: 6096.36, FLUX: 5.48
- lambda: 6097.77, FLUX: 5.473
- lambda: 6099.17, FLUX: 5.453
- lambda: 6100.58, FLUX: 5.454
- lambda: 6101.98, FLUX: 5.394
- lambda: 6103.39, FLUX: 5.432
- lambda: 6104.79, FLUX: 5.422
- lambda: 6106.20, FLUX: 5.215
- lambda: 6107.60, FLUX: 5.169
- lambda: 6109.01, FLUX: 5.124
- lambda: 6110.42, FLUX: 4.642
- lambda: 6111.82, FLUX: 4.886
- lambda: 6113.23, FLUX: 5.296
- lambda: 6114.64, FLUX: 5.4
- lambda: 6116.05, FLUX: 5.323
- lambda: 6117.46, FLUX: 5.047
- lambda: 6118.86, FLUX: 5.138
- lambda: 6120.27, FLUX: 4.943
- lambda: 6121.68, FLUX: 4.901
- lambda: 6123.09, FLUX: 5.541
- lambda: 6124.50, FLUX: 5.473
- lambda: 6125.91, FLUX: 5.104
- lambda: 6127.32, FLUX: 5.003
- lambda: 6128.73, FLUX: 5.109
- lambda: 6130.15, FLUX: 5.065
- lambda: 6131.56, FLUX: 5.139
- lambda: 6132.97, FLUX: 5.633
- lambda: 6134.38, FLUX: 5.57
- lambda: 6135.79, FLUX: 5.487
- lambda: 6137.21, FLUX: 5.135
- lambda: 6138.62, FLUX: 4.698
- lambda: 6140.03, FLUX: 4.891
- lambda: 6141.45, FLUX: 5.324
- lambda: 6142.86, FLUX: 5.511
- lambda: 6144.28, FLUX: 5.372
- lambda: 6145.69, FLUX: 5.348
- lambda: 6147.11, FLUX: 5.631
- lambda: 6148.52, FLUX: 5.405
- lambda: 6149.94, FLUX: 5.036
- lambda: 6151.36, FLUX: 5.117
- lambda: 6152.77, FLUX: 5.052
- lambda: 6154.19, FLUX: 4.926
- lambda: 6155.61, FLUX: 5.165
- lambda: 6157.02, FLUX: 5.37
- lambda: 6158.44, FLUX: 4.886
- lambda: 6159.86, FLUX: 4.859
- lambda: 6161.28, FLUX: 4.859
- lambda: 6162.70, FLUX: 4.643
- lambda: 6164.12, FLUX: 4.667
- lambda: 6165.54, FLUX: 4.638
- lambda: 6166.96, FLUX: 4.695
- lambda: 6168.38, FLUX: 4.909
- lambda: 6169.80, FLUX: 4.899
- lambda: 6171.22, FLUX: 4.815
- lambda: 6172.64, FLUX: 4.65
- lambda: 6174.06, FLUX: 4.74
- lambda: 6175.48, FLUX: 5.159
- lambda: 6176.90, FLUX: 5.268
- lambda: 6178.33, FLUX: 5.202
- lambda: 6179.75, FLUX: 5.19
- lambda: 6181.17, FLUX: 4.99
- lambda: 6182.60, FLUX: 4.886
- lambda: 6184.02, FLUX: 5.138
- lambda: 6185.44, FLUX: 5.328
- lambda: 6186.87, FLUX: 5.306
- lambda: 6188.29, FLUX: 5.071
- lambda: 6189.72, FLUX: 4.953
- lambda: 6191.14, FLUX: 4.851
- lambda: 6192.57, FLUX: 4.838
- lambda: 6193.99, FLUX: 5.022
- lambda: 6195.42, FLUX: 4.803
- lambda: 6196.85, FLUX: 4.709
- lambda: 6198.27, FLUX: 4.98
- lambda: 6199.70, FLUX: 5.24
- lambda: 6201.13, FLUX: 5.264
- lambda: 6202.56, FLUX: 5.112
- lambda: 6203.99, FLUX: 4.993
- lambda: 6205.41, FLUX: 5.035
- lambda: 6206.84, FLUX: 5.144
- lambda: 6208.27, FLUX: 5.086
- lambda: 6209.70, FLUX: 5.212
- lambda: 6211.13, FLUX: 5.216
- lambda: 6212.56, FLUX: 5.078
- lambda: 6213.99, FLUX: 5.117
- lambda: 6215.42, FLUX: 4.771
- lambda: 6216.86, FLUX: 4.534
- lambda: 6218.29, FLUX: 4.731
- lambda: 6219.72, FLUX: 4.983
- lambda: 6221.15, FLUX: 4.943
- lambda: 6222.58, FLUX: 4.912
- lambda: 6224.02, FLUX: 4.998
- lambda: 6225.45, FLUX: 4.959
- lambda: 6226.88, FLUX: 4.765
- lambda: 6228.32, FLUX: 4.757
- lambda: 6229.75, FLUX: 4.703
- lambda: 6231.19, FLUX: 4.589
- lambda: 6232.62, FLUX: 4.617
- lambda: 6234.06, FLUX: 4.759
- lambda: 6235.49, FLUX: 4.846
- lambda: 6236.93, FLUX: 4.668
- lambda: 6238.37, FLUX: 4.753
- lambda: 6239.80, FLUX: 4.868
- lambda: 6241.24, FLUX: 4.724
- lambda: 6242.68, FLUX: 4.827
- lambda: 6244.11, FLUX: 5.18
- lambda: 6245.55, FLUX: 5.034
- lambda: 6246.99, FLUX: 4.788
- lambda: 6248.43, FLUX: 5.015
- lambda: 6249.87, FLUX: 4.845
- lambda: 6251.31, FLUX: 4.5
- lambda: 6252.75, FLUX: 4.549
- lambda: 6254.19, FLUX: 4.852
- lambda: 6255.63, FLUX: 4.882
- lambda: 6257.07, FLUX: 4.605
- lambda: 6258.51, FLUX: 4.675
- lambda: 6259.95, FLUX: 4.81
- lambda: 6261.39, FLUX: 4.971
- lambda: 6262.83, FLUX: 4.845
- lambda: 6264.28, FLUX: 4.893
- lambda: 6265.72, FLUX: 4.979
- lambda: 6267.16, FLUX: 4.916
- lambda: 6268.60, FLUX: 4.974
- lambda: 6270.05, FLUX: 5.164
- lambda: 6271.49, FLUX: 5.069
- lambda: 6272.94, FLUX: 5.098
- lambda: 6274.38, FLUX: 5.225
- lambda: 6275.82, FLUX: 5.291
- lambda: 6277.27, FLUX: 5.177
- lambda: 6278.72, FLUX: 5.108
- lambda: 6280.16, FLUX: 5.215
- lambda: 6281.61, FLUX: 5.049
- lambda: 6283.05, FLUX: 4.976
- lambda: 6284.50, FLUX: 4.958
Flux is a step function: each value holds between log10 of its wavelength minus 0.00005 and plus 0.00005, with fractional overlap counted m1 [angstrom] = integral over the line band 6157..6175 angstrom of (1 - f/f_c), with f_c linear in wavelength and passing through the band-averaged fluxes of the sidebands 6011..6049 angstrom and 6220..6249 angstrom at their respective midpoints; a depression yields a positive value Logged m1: 0.7 angstrom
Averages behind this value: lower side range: 5.33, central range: 4.8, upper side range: 4.84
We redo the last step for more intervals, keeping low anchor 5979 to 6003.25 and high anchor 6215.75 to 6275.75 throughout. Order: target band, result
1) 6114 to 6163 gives -1.3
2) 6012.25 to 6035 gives 0.1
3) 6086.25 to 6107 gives -0.9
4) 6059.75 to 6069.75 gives -0.7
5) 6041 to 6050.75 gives -0.7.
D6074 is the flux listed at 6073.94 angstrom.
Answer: 5.745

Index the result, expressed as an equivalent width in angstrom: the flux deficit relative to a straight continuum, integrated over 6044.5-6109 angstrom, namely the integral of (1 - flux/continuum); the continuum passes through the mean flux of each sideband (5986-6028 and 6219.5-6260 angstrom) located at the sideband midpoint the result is -4.2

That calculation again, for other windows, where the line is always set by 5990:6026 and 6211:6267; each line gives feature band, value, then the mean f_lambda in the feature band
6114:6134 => -0.8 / 5.21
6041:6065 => -1.9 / 5.53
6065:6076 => -1.0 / 5.57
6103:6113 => -0.2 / 5.13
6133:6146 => -0.8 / 5.28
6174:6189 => -0.6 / 5.13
